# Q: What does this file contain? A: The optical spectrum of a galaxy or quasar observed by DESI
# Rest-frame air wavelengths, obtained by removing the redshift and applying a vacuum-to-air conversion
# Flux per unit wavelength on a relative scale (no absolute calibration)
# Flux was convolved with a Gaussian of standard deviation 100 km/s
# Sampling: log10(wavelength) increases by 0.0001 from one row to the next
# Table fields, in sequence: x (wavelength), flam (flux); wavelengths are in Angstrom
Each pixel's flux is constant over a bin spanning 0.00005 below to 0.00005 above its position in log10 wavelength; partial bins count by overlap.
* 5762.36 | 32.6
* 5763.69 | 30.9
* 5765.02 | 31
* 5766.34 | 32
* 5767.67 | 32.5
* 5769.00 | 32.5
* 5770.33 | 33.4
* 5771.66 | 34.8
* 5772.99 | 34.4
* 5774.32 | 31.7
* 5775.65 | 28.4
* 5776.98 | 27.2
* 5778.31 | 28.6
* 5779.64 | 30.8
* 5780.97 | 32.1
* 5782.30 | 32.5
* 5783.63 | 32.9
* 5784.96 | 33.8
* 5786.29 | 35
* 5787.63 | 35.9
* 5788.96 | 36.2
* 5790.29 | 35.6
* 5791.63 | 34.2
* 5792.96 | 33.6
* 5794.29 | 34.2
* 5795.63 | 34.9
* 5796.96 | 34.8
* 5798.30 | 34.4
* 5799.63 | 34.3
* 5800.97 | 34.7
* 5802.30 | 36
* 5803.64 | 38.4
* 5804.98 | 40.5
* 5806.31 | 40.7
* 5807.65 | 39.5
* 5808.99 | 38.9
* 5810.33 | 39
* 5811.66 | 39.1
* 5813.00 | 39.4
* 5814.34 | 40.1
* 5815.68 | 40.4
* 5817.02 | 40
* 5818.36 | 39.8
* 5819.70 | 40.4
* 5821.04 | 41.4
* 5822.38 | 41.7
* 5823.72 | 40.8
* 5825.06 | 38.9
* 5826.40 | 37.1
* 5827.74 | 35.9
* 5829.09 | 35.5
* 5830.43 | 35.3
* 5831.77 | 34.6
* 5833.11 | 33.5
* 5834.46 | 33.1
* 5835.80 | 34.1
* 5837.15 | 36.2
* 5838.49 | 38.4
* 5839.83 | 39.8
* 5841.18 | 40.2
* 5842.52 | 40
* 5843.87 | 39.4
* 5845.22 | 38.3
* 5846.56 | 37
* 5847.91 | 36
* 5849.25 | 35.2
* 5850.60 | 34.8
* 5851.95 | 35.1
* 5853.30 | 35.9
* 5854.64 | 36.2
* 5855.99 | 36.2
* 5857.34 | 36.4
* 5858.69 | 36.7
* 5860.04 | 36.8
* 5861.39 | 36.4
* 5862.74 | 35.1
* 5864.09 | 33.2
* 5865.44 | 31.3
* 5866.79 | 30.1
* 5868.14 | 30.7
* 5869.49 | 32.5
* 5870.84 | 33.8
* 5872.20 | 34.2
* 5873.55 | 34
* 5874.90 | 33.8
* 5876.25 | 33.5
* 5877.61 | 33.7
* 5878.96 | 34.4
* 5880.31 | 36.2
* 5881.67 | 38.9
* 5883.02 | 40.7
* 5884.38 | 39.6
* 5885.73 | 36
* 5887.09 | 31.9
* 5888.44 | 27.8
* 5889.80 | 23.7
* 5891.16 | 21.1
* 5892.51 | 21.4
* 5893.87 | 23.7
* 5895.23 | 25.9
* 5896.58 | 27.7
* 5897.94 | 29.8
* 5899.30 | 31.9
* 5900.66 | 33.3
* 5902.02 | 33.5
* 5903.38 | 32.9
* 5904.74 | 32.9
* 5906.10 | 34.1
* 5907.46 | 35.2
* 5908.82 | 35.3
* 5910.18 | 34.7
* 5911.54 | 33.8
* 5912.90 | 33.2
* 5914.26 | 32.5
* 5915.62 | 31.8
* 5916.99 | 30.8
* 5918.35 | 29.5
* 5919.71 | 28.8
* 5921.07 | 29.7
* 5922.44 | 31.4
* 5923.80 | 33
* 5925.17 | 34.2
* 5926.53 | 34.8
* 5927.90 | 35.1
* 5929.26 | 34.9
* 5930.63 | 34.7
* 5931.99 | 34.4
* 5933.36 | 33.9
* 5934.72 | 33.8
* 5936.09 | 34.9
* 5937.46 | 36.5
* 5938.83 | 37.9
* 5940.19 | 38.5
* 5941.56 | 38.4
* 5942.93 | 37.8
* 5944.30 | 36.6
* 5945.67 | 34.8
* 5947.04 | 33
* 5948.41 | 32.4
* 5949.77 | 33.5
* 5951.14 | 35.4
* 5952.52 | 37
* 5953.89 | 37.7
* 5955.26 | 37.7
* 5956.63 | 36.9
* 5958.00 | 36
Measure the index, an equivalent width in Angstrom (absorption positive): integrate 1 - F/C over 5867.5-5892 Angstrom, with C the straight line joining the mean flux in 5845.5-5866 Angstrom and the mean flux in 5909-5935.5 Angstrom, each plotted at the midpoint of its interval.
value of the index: 1.12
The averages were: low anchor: 35.6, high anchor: 33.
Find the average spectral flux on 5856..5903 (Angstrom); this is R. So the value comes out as 32.4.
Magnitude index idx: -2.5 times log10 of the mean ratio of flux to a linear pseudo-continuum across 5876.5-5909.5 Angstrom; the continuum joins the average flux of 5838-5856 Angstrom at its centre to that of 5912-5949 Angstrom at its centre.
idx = 0.12 mag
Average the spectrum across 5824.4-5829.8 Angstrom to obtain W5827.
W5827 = 36.8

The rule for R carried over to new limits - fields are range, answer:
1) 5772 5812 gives 34.7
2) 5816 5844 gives 37.9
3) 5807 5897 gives 35.4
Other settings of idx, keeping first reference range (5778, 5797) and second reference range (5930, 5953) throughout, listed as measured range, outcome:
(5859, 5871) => 0.039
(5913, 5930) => 0.097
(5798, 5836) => -0.116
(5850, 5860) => -0.045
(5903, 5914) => 0.035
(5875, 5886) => -0.052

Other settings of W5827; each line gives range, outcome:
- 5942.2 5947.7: 35.6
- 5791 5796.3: 34.3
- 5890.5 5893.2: 21.3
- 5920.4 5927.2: 32.6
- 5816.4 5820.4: 40.1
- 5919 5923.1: 30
